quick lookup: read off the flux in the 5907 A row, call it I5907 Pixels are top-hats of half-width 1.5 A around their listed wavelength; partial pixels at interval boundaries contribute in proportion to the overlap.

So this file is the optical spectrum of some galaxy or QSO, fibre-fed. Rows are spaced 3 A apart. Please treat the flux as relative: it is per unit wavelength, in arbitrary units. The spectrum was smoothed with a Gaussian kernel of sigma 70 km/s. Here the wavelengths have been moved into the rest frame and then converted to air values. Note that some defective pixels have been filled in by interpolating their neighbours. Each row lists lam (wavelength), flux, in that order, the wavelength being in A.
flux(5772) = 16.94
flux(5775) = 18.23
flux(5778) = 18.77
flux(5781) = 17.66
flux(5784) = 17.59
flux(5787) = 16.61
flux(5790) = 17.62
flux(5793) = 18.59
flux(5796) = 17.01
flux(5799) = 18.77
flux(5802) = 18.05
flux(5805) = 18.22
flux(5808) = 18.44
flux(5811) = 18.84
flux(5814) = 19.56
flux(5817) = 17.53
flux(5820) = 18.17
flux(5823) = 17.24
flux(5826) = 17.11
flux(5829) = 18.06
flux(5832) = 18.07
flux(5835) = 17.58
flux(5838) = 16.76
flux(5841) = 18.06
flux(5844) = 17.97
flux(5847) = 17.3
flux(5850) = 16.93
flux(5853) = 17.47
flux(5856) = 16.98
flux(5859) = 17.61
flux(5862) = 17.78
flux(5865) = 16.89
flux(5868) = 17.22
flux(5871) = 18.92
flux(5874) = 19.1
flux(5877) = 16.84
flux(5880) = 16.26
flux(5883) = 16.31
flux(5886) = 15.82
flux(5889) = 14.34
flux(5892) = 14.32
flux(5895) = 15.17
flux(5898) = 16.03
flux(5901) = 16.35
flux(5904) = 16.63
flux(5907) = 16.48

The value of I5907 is 16.48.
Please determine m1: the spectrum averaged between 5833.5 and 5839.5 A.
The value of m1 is 17.2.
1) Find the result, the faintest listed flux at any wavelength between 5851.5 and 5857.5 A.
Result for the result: 16.98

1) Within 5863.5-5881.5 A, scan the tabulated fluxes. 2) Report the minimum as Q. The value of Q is 16.26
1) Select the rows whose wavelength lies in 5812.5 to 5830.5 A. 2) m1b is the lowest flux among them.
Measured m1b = 17.11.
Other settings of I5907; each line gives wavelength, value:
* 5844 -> 17.97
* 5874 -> 19.1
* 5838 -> 16.76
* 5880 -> 16.26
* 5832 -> 18.07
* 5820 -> 18.17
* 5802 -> 18.05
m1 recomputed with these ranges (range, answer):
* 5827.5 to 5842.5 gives 17.7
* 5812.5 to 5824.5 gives 18.1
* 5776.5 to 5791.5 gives 17.6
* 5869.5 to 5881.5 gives 17.8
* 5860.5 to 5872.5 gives 17.7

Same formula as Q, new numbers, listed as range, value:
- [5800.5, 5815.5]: 18.05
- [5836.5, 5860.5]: 16.76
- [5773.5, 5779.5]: 18.23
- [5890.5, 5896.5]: 14.32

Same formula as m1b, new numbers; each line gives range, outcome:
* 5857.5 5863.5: 17.61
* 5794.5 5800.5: 17.01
